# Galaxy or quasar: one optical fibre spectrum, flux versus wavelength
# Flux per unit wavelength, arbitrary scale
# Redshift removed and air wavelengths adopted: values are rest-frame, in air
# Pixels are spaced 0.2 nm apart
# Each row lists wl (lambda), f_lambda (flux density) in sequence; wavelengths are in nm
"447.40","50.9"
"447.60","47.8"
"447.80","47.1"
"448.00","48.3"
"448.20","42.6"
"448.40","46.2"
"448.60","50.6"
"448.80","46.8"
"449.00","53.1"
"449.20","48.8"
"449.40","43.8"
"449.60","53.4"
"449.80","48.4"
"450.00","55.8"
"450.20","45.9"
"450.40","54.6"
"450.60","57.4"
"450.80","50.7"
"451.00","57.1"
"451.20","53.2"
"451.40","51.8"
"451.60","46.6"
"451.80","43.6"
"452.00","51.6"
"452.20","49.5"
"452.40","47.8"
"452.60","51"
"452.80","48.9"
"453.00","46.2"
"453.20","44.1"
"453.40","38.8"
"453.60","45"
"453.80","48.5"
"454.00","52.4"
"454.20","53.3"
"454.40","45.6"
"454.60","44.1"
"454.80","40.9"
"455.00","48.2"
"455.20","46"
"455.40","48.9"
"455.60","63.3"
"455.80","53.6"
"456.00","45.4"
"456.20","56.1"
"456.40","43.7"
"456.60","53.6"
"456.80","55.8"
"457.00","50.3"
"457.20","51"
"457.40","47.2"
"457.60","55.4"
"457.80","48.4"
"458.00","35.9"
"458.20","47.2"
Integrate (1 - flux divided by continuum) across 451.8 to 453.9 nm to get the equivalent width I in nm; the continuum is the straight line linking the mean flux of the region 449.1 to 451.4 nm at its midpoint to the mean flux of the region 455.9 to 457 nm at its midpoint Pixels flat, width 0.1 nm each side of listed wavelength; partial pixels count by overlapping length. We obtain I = 0.18 nm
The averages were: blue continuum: 51.7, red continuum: 50.9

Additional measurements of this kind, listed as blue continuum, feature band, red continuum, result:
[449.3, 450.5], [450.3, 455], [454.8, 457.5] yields 0.15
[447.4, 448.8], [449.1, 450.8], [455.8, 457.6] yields -0.10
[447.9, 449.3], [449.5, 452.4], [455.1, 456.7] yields -0.13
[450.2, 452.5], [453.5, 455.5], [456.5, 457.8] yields 0.16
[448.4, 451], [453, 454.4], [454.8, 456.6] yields 0.10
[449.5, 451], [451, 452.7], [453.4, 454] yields 0.00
